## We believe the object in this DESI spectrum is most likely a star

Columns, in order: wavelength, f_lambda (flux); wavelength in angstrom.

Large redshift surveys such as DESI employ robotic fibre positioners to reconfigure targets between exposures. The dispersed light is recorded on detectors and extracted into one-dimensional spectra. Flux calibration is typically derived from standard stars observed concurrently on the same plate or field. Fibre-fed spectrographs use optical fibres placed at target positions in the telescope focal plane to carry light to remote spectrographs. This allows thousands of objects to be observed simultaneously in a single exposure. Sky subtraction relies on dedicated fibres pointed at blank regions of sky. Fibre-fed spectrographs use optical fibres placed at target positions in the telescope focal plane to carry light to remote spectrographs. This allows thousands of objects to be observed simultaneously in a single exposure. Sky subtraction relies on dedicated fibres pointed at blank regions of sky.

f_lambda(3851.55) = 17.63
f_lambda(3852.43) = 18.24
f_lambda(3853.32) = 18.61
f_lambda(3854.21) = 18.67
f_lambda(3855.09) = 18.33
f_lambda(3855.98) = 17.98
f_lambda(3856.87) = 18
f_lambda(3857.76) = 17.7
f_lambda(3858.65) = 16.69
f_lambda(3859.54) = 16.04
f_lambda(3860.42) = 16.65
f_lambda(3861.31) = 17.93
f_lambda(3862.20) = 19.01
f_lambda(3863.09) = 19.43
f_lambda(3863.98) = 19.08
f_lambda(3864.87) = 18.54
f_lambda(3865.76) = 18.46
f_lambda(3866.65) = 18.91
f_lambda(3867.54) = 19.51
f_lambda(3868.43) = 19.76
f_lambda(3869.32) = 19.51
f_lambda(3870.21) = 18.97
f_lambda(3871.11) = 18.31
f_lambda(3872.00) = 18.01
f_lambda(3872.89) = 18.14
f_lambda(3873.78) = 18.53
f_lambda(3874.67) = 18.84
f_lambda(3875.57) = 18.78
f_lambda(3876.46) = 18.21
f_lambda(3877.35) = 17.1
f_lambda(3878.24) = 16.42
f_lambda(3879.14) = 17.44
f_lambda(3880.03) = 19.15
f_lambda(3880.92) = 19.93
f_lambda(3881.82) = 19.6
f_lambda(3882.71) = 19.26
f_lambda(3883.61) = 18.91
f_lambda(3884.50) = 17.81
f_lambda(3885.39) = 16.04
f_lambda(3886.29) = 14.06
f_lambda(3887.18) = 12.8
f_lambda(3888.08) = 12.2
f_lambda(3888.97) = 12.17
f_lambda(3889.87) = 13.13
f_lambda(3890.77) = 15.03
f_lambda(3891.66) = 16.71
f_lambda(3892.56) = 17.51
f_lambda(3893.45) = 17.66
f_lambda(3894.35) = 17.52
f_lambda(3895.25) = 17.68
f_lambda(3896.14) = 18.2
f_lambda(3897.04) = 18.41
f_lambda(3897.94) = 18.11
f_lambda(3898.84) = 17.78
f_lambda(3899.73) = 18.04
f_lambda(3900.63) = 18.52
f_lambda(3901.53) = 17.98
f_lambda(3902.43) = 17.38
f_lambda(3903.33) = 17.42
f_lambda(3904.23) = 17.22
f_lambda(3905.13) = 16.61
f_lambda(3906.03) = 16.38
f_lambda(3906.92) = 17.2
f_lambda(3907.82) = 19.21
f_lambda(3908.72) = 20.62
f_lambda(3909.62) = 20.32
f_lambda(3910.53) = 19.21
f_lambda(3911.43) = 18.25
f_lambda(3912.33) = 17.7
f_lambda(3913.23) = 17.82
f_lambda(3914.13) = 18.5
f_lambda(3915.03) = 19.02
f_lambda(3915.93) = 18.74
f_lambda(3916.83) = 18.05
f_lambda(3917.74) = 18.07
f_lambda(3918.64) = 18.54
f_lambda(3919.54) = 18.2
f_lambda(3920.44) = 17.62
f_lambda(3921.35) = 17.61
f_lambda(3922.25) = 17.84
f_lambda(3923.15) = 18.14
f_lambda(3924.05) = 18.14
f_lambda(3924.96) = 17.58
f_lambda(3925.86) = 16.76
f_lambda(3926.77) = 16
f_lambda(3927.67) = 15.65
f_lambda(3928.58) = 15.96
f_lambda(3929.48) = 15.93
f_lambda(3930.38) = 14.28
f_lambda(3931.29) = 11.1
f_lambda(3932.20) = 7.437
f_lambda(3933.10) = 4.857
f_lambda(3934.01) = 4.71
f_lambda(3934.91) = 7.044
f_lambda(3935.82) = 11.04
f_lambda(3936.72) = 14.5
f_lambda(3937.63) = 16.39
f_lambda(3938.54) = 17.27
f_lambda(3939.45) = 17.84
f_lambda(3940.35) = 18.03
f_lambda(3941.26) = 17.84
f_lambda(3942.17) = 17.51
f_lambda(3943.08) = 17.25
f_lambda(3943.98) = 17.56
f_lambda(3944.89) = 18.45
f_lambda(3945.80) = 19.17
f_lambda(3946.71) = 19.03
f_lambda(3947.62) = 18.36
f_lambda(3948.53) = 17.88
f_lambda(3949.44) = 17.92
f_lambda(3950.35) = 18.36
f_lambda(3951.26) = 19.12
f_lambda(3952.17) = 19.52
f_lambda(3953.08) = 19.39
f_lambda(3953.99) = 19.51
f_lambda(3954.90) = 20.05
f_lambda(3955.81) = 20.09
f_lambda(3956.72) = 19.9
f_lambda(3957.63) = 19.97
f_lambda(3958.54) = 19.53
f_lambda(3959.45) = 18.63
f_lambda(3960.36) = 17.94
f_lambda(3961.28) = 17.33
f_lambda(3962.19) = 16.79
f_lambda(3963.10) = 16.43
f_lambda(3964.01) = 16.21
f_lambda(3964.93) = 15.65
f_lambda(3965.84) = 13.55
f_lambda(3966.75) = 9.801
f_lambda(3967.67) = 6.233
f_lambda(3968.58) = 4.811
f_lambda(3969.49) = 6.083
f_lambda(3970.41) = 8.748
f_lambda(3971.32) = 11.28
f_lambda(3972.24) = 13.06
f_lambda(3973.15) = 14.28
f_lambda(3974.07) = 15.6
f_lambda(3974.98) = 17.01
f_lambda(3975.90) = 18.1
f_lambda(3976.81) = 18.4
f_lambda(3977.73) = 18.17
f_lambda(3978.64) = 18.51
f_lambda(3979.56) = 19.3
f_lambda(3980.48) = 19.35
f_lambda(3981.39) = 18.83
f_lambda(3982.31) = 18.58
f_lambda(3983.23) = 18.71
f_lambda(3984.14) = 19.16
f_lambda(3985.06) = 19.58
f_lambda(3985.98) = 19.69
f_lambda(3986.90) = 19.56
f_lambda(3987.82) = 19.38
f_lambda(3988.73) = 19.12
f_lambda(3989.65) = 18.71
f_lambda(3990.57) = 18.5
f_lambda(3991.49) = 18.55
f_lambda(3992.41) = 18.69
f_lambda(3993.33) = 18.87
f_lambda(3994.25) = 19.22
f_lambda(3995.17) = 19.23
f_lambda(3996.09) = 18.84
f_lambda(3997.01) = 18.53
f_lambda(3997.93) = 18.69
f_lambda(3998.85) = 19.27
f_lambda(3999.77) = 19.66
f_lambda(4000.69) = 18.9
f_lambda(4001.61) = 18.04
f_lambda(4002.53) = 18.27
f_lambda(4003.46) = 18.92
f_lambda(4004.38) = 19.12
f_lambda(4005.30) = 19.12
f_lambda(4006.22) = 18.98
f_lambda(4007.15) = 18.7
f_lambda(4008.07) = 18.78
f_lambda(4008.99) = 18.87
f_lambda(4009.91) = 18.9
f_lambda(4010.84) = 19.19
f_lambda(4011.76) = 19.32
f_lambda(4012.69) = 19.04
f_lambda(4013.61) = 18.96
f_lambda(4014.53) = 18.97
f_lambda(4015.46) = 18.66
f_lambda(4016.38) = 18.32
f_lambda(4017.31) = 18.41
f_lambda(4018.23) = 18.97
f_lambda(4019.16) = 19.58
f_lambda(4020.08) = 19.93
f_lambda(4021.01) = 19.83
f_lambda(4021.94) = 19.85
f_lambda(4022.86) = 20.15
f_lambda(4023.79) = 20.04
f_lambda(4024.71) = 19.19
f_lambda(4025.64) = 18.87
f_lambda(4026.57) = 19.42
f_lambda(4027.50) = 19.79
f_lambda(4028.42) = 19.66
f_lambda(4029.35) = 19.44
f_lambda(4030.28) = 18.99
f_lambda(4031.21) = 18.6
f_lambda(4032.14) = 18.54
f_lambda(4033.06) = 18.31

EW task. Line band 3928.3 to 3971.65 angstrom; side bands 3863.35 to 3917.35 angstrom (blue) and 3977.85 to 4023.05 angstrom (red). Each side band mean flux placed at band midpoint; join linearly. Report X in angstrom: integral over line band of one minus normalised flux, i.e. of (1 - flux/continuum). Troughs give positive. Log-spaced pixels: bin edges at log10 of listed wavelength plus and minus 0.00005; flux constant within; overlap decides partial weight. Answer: 7.48 angstrom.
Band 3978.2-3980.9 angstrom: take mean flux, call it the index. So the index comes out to 19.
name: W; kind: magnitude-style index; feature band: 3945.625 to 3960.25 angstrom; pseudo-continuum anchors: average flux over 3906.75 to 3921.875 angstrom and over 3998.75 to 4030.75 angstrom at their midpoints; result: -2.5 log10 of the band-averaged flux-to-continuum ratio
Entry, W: -0.02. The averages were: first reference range 18.5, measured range 19.1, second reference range 19.1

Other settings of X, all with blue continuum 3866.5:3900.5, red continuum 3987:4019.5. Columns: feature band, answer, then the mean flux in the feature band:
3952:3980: 4.1 angstrom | 15.8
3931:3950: 3.4 angstrom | 14.9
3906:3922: -0.5 angstrom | 18.4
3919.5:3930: 0.5 angstrom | 17.1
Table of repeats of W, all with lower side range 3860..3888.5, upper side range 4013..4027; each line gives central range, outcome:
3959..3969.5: 0.35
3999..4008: 0.02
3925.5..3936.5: 0.49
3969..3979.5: 0.28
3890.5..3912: 0.02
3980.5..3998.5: 0.00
